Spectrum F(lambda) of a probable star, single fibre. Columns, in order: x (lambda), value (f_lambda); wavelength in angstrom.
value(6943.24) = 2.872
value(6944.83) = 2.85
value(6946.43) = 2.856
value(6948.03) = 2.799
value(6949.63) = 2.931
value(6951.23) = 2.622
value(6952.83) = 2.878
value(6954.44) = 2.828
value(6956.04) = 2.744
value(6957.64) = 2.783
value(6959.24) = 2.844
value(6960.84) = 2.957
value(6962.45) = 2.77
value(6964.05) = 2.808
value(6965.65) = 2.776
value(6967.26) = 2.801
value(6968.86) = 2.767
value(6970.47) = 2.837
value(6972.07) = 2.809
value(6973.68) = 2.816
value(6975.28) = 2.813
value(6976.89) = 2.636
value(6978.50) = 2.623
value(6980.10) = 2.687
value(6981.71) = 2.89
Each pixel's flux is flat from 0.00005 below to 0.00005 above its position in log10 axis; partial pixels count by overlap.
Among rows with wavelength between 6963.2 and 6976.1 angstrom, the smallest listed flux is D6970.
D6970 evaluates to 2.767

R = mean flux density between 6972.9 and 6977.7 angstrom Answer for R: 2.75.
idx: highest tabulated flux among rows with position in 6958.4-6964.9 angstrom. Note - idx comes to 2.957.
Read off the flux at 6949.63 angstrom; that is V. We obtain 2.931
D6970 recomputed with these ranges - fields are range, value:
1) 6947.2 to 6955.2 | 2.622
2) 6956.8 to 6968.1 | 2.77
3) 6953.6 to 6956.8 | 2.744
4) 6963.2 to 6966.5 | 2.776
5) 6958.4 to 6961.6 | 2.844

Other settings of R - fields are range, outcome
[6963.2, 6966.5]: 2.79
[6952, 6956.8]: 2.81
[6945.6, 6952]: 2.8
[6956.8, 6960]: 2.82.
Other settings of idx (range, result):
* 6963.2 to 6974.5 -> 2.837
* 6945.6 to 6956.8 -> 2.931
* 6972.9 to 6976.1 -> 2.816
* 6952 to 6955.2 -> 2.878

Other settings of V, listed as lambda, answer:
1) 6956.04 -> 2.744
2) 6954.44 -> 2.828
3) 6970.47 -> 2.837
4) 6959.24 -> 2.844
